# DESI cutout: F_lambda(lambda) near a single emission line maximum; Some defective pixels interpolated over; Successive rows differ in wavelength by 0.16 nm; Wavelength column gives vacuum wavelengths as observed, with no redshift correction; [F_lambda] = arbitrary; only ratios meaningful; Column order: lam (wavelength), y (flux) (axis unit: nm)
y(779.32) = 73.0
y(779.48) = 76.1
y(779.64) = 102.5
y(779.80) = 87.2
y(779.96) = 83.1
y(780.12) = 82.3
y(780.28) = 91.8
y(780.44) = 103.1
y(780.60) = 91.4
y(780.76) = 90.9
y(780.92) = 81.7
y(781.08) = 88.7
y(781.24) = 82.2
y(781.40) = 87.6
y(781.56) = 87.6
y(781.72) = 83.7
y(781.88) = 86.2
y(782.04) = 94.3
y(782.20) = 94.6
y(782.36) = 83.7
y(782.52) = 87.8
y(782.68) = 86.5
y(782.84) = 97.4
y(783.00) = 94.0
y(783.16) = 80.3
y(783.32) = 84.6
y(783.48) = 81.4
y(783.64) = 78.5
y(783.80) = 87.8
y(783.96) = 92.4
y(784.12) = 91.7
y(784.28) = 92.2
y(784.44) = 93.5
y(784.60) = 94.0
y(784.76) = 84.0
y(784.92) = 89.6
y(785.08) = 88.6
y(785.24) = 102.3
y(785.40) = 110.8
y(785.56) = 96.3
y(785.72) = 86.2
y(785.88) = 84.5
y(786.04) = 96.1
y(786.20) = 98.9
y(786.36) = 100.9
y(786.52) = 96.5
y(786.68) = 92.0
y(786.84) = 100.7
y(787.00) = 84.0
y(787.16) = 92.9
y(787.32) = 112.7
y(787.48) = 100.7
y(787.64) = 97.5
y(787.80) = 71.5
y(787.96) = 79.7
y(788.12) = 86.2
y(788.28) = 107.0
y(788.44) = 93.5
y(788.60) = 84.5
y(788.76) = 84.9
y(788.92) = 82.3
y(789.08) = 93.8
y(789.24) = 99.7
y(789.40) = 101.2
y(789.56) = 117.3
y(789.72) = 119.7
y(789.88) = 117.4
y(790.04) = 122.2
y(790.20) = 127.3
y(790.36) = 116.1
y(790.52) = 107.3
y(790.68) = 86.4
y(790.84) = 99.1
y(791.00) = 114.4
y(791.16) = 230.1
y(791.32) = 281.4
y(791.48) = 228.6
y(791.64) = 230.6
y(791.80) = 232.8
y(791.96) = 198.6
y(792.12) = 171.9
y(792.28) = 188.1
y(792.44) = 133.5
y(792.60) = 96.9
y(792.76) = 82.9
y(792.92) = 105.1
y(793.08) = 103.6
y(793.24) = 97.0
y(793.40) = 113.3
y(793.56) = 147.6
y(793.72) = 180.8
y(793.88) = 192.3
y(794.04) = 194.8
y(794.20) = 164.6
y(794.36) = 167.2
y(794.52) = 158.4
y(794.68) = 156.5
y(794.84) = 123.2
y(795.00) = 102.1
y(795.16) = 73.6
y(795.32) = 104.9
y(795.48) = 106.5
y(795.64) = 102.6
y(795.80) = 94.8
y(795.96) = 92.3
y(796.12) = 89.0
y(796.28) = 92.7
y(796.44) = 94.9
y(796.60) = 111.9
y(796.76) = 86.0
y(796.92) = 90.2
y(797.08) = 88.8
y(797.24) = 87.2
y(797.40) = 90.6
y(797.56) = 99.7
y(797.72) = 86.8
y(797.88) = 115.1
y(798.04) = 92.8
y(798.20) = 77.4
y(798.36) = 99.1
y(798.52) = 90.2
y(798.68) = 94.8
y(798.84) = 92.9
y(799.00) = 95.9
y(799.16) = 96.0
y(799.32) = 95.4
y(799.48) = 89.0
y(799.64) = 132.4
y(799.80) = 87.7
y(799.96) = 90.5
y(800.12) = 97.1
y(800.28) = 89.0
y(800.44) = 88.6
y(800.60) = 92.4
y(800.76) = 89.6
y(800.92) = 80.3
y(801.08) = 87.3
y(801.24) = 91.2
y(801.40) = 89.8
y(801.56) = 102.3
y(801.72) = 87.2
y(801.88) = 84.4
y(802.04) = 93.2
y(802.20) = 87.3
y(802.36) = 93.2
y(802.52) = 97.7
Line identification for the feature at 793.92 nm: [N II]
